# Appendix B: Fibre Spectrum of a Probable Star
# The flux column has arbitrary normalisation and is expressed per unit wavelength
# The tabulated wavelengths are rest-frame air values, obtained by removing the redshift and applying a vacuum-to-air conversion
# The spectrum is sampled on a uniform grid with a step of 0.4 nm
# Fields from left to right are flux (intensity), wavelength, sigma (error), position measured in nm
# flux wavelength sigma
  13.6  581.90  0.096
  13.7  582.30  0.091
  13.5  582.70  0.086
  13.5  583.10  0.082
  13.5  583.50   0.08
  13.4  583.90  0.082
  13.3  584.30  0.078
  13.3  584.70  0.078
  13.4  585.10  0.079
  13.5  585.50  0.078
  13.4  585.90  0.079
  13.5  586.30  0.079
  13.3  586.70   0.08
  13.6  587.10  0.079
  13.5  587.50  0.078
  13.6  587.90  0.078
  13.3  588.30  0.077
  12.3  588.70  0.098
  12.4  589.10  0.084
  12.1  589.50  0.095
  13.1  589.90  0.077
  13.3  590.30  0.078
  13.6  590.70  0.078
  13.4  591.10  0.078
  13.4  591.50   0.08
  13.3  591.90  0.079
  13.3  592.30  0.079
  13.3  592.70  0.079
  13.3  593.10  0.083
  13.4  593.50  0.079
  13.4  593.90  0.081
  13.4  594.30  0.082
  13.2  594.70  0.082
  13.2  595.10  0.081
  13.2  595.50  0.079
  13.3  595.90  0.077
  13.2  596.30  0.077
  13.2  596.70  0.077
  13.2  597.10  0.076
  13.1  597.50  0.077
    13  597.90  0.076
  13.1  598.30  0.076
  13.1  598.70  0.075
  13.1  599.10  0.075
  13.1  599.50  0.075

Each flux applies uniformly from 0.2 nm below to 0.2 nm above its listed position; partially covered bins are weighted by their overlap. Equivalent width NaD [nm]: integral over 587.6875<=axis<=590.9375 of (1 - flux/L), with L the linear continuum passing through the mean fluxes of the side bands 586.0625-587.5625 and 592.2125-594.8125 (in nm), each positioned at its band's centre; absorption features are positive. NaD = 0.11 nm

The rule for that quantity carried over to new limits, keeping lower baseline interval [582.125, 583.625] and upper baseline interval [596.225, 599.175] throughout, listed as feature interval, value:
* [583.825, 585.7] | 0.016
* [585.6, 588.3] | -0.008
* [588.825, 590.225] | 0.081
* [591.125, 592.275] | -0.005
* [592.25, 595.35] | -0.018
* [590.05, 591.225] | -0.008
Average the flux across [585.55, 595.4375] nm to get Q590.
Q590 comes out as 13.2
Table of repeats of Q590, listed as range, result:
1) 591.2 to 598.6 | 13.2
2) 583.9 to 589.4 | 13.2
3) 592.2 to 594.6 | 13.3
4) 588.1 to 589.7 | 12.5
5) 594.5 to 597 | 13.2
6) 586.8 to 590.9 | 13.1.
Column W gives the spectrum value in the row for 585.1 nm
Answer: 13.4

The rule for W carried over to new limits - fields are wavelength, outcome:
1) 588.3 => 13.3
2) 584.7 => 13.3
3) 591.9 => 13.3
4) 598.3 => 13.1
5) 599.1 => 13.1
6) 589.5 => 12.1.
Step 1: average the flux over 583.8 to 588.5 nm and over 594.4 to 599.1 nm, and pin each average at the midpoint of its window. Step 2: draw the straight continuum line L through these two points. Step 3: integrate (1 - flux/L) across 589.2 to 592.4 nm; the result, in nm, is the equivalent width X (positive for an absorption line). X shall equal 0.04 nm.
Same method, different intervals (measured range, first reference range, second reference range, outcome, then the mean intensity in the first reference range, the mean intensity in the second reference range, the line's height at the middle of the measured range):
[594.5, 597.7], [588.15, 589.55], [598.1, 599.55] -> -0.06 nm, 12.5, 13.1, 12.9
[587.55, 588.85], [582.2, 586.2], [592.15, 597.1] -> 0.02 nm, 13.4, 13.3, 13.4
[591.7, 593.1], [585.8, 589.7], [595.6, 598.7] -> -0.02 nm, 13.1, 13.2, 13.1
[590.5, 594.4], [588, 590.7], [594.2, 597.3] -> -0.10 nm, 12.8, 13.2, 13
